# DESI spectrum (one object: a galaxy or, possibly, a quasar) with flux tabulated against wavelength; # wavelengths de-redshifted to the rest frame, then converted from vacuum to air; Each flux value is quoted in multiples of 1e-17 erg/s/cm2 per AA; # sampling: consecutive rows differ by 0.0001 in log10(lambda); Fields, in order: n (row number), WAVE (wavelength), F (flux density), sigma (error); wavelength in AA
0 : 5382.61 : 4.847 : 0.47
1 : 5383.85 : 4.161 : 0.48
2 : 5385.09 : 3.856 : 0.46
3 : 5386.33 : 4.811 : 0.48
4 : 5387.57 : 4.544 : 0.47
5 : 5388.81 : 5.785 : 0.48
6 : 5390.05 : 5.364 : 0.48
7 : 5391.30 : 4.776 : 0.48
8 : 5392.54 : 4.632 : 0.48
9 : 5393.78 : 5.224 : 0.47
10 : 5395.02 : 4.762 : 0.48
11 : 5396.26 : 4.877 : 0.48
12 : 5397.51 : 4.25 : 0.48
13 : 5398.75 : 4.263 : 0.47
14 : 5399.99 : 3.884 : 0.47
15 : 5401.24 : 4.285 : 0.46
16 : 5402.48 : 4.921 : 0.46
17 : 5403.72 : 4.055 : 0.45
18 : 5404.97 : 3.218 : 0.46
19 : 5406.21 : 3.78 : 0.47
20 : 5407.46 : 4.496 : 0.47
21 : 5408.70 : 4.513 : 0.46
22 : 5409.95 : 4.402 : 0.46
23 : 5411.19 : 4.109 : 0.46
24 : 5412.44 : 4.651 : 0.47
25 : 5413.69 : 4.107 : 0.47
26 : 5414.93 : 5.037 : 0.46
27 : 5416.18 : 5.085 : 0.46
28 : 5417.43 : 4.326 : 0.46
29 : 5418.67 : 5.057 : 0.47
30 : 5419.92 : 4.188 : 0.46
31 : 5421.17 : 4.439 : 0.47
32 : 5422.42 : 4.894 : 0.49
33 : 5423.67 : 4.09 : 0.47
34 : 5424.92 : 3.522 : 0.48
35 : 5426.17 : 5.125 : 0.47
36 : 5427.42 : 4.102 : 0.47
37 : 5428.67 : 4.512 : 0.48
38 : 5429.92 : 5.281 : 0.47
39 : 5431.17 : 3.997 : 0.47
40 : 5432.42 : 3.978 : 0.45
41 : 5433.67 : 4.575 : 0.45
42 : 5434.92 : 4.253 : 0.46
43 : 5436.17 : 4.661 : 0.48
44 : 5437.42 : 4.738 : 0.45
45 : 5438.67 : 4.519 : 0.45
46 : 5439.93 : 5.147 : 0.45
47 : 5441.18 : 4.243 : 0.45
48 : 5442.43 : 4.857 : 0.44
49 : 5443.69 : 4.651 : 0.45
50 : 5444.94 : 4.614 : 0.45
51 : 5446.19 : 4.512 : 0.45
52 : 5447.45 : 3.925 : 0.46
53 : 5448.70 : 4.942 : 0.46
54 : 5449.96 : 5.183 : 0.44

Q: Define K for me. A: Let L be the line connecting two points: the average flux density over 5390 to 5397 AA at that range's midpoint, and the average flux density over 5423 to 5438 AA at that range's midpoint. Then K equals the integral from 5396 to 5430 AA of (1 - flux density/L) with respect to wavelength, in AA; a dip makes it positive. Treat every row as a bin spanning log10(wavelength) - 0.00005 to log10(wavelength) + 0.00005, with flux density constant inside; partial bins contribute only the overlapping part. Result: 1.73 AA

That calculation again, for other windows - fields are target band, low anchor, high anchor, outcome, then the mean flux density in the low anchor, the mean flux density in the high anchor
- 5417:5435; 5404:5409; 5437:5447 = -0.38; 3.97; 4.64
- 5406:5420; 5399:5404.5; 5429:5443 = -0.49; 4.25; 4.57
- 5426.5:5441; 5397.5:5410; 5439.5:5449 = -0.14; 4.18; 4.59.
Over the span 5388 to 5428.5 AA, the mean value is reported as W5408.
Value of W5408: 4.51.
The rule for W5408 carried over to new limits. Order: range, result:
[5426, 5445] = 4.57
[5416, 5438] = 4.48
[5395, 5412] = 4.26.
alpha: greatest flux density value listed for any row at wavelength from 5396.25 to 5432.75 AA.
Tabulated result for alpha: 5.281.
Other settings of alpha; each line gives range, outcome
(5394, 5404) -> 4.921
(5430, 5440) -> 5.147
